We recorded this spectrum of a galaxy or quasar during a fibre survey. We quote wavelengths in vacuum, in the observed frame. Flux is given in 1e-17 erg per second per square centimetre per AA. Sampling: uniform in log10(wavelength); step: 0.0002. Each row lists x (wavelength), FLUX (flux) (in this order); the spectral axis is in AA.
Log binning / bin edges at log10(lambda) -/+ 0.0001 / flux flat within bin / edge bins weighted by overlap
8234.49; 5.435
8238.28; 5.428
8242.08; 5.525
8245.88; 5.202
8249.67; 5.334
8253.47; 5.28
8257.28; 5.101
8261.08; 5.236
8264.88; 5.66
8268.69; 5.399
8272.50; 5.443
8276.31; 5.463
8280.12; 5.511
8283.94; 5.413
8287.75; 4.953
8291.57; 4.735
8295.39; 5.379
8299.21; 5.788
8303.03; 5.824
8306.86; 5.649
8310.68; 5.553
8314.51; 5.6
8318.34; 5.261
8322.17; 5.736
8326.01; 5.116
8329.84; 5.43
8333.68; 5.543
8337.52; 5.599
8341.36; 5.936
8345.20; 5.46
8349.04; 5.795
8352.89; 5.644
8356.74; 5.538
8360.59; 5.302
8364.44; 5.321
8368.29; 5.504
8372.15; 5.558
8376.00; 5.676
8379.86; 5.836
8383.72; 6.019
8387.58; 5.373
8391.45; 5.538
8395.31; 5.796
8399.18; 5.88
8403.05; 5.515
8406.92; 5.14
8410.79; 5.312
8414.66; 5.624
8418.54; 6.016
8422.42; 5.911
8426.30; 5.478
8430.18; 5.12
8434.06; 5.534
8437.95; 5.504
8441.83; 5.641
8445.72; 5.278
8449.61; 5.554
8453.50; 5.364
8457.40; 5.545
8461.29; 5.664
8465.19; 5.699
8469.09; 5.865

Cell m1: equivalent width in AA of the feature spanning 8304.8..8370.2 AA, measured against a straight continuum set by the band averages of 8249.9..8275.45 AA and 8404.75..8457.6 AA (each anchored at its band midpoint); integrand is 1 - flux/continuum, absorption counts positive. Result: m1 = -1.32 AA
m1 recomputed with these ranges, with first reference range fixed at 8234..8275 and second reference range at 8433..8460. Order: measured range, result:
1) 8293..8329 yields -0.8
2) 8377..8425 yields -1.7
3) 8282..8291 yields 0.5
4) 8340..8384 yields -1.4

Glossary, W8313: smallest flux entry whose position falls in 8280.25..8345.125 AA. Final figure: 4.735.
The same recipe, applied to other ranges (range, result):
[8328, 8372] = 5.302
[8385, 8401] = 5.373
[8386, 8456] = 5.12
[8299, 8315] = 5.553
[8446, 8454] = 5.364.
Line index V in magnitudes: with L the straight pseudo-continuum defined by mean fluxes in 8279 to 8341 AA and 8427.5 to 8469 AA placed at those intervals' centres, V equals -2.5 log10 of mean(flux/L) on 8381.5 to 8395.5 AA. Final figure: -0.04 mag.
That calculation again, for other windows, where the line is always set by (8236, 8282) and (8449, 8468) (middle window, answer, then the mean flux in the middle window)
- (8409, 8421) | -0.02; 5.67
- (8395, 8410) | 0.00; 5.54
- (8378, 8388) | -0.06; 5.8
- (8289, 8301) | 0.03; 5.28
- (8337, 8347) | -0.04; 5.68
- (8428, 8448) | 0.03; 5.42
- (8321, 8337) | 0.00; 5.45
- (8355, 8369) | 0.02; 5.41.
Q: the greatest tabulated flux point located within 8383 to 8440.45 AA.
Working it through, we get 6.019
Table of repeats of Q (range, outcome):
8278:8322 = 5.824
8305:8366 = 5.936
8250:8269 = 5.66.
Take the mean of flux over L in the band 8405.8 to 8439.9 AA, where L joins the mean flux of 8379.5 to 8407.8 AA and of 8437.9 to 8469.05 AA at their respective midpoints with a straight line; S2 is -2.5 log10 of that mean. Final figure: 0.01 mag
